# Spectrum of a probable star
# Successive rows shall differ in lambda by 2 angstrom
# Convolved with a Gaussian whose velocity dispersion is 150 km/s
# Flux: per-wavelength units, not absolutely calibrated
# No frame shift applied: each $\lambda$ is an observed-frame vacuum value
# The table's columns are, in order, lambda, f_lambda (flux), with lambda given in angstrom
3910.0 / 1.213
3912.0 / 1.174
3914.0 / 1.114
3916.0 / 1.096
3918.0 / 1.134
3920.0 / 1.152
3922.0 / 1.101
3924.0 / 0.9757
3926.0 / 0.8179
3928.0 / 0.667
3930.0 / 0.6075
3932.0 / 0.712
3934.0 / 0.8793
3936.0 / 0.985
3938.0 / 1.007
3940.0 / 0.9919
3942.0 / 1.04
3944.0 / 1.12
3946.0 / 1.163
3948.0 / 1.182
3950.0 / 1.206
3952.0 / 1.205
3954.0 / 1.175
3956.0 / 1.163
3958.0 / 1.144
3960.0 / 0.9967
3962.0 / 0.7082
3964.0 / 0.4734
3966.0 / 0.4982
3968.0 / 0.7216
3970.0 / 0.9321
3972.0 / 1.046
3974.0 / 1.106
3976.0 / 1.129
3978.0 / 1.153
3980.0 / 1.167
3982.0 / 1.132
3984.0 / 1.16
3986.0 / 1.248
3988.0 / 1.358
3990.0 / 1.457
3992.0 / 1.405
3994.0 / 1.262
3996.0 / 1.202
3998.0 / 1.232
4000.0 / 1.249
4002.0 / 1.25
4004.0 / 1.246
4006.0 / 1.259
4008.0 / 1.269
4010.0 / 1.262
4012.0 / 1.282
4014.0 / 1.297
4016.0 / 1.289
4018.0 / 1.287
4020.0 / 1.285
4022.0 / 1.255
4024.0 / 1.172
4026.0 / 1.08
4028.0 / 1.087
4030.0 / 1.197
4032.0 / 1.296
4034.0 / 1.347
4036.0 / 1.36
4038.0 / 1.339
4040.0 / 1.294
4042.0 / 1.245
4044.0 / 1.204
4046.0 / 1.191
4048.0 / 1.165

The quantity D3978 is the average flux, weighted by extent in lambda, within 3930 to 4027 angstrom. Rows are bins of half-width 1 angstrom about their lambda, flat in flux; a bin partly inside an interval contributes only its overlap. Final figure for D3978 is 1.12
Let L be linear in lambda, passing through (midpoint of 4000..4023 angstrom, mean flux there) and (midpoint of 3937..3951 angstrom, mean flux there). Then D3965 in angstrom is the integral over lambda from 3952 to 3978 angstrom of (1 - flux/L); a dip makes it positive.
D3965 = 4.7 angstrom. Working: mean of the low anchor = 1.1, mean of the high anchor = 1.27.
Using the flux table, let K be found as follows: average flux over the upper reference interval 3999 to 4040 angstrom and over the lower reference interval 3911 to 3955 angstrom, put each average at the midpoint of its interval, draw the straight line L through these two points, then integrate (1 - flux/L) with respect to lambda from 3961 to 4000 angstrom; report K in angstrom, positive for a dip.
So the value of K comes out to 2.7 angstrom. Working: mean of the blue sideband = 1.02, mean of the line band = 1.08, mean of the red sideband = 1.26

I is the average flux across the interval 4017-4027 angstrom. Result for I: 1.22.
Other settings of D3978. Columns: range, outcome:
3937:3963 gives 1.08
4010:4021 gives 1.29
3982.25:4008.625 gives 1.27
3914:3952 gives 1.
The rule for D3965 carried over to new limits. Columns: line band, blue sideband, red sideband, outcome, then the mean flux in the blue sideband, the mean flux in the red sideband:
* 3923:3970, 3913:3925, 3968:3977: 5.46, 1.1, 1.02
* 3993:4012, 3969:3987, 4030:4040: -0.71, 1.12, 1.32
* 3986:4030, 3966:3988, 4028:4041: -2.89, 1.07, 1.29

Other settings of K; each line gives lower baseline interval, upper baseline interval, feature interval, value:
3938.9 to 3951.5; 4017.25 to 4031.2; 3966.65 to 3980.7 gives 1.56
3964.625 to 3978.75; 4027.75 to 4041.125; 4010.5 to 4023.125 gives -1.04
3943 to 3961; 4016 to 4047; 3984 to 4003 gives -1.42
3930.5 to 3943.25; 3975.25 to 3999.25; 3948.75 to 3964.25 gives 0.10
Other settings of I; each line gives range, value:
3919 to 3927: 1.01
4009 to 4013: 1.27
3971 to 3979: 1.11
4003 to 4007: 1.25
